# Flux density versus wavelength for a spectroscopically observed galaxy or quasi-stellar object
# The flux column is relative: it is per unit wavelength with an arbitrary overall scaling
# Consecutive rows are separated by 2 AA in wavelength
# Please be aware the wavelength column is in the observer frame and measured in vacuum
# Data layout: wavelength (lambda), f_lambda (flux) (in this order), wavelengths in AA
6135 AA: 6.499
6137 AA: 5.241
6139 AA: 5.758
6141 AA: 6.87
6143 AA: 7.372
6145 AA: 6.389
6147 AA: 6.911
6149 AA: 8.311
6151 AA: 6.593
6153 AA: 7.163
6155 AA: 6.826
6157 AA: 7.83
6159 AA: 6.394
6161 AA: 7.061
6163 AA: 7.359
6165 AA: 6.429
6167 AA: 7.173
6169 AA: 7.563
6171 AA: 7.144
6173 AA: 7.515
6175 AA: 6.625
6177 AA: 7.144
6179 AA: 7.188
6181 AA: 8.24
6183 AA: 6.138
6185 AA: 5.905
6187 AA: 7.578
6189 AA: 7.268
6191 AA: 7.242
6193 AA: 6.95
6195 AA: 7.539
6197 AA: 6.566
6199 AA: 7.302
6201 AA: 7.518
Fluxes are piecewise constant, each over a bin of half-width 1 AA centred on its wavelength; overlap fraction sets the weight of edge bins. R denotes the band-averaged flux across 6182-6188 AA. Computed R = 6.54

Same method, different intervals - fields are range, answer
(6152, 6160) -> 7.05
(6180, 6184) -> 7.19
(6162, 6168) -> 6.99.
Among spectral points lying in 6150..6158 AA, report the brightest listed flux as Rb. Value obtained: 7.83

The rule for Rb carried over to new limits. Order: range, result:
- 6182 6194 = 7.578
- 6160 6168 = 7.359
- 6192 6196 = 7.539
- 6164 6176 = 7.563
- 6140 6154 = 8.311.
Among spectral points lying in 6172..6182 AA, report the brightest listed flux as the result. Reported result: 8.24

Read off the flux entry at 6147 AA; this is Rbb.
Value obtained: 6.911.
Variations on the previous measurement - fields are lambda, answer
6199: 7.302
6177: 7.144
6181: 8.24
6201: 7.518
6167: 7.173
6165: 6.429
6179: 7.188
